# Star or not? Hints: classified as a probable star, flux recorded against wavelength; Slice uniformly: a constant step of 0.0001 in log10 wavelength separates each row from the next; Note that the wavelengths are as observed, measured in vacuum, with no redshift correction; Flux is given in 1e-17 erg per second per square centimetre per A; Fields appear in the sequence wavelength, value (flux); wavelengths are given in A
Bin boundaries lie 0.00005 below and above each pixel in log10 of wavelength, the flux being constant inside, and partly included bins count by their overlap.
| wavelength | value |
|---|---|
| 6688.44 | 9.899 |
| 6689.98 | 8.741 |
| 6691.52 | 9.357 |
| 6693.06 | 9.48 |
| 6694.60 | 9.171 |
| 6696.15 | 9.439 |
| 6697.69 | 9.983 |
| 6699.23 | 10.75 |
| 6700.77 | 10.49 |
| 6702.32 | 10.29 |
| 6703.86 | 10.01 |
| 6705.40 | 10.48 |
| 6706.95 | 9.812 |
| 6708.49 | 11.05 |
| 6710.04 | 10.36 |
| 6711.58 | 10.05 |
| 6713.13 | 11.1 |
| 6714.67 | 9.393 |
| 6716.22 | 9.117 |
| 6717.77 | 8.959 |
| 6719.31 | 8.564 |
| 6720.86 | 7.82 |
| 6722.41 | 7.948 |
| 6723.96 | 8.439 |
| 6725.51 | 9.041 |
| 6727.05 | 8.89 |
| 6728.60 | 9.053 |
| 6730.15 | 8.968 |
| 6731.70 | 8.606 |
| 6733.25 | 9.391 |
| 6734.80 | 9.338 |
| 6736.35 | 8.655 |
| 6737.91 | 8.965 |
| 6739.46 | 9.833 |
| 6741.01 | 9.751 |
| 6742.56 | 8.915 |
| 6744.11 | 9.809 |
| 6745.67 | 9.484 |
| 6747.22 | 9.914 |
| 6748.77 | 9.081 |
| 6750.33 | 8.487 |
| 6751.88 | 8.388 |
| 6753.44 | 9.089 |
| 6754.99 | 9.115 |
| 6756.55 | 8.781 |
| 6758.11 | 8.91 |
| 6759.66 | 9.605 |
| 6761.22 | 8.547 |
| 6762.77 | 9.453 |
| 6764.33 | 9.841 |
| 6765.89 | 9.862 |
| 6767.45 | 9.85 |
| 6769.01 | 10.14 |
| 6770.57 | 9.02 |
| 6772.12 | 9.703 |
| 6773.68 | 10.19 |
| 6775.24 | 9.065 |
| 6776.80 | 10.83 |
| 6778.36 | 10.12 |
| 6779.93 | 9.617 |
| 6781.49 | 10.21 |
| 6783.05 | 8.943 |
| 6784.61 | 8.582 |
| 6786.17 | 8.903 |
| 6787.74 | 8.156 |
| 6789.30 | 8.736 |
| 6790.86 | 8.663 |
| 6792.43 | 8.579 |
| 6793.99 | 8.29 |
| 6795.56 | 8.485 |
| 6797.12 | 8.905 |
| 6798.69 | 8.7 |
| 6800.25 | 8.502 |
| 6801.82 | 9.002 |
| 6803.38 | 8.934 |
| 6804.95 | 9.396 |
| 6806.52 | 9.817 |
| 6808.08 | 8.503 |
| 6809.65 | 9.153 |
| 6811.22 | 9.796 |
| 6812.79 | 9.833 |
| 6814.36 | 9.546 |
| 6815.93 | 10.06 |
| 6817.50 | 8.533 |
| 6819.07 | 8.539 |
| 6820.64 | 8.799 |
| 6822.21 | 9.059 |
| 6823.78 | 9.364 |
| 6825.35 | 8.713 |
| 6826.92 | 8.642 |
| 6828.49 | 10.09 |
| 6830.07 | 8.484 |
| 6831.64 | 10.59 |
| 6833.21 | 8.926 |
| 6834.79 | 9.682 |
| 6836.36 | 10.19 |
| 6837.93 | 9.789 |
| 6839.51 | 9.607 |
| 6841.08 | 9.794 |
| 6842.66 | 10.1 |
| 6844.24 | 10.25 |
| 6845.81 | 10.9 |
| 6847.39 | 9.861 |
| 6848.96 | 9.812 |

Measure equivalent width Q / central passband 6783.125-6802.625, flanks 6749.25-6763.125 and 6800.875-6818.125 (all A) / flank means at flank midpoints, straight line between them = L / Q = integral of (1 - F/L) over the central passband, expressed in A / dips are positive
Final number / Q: 1.2 A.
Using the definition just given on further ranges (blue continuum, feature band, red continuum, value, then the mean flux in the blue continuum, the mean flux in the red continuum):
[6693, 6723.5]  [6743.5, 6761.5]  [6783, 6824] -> 0.5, 9.7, 8.95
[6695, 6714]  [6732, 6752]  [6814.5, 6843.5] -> 1.5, 10.3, 9.39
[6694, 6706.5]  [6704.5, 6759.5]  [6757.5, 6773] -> 3.1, 10.1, 9.51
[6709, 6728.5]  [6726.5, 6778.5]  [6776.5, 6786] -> 0.4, 9.16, 9.61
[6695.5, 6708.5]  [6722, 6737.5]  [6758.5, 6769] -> 1.7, 10.2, 9.55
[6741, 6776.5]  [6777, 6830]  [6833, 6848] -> 3.3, 9.36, 9.95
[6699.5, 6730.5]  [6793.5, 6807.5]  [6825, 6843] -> 0.9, 9.52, 9.56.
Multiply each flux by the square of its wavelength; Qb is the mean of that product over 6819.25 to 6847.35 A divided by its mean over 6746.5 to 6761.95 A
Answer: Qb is 1.09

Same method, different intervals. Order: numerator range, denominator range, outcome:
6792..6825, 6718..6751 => 1.03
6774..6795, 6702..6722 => 0.96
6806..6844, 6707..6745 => 1.05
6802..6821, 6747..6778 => 1.00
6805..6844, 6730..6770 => 1.04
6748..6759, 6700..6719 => 0.89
